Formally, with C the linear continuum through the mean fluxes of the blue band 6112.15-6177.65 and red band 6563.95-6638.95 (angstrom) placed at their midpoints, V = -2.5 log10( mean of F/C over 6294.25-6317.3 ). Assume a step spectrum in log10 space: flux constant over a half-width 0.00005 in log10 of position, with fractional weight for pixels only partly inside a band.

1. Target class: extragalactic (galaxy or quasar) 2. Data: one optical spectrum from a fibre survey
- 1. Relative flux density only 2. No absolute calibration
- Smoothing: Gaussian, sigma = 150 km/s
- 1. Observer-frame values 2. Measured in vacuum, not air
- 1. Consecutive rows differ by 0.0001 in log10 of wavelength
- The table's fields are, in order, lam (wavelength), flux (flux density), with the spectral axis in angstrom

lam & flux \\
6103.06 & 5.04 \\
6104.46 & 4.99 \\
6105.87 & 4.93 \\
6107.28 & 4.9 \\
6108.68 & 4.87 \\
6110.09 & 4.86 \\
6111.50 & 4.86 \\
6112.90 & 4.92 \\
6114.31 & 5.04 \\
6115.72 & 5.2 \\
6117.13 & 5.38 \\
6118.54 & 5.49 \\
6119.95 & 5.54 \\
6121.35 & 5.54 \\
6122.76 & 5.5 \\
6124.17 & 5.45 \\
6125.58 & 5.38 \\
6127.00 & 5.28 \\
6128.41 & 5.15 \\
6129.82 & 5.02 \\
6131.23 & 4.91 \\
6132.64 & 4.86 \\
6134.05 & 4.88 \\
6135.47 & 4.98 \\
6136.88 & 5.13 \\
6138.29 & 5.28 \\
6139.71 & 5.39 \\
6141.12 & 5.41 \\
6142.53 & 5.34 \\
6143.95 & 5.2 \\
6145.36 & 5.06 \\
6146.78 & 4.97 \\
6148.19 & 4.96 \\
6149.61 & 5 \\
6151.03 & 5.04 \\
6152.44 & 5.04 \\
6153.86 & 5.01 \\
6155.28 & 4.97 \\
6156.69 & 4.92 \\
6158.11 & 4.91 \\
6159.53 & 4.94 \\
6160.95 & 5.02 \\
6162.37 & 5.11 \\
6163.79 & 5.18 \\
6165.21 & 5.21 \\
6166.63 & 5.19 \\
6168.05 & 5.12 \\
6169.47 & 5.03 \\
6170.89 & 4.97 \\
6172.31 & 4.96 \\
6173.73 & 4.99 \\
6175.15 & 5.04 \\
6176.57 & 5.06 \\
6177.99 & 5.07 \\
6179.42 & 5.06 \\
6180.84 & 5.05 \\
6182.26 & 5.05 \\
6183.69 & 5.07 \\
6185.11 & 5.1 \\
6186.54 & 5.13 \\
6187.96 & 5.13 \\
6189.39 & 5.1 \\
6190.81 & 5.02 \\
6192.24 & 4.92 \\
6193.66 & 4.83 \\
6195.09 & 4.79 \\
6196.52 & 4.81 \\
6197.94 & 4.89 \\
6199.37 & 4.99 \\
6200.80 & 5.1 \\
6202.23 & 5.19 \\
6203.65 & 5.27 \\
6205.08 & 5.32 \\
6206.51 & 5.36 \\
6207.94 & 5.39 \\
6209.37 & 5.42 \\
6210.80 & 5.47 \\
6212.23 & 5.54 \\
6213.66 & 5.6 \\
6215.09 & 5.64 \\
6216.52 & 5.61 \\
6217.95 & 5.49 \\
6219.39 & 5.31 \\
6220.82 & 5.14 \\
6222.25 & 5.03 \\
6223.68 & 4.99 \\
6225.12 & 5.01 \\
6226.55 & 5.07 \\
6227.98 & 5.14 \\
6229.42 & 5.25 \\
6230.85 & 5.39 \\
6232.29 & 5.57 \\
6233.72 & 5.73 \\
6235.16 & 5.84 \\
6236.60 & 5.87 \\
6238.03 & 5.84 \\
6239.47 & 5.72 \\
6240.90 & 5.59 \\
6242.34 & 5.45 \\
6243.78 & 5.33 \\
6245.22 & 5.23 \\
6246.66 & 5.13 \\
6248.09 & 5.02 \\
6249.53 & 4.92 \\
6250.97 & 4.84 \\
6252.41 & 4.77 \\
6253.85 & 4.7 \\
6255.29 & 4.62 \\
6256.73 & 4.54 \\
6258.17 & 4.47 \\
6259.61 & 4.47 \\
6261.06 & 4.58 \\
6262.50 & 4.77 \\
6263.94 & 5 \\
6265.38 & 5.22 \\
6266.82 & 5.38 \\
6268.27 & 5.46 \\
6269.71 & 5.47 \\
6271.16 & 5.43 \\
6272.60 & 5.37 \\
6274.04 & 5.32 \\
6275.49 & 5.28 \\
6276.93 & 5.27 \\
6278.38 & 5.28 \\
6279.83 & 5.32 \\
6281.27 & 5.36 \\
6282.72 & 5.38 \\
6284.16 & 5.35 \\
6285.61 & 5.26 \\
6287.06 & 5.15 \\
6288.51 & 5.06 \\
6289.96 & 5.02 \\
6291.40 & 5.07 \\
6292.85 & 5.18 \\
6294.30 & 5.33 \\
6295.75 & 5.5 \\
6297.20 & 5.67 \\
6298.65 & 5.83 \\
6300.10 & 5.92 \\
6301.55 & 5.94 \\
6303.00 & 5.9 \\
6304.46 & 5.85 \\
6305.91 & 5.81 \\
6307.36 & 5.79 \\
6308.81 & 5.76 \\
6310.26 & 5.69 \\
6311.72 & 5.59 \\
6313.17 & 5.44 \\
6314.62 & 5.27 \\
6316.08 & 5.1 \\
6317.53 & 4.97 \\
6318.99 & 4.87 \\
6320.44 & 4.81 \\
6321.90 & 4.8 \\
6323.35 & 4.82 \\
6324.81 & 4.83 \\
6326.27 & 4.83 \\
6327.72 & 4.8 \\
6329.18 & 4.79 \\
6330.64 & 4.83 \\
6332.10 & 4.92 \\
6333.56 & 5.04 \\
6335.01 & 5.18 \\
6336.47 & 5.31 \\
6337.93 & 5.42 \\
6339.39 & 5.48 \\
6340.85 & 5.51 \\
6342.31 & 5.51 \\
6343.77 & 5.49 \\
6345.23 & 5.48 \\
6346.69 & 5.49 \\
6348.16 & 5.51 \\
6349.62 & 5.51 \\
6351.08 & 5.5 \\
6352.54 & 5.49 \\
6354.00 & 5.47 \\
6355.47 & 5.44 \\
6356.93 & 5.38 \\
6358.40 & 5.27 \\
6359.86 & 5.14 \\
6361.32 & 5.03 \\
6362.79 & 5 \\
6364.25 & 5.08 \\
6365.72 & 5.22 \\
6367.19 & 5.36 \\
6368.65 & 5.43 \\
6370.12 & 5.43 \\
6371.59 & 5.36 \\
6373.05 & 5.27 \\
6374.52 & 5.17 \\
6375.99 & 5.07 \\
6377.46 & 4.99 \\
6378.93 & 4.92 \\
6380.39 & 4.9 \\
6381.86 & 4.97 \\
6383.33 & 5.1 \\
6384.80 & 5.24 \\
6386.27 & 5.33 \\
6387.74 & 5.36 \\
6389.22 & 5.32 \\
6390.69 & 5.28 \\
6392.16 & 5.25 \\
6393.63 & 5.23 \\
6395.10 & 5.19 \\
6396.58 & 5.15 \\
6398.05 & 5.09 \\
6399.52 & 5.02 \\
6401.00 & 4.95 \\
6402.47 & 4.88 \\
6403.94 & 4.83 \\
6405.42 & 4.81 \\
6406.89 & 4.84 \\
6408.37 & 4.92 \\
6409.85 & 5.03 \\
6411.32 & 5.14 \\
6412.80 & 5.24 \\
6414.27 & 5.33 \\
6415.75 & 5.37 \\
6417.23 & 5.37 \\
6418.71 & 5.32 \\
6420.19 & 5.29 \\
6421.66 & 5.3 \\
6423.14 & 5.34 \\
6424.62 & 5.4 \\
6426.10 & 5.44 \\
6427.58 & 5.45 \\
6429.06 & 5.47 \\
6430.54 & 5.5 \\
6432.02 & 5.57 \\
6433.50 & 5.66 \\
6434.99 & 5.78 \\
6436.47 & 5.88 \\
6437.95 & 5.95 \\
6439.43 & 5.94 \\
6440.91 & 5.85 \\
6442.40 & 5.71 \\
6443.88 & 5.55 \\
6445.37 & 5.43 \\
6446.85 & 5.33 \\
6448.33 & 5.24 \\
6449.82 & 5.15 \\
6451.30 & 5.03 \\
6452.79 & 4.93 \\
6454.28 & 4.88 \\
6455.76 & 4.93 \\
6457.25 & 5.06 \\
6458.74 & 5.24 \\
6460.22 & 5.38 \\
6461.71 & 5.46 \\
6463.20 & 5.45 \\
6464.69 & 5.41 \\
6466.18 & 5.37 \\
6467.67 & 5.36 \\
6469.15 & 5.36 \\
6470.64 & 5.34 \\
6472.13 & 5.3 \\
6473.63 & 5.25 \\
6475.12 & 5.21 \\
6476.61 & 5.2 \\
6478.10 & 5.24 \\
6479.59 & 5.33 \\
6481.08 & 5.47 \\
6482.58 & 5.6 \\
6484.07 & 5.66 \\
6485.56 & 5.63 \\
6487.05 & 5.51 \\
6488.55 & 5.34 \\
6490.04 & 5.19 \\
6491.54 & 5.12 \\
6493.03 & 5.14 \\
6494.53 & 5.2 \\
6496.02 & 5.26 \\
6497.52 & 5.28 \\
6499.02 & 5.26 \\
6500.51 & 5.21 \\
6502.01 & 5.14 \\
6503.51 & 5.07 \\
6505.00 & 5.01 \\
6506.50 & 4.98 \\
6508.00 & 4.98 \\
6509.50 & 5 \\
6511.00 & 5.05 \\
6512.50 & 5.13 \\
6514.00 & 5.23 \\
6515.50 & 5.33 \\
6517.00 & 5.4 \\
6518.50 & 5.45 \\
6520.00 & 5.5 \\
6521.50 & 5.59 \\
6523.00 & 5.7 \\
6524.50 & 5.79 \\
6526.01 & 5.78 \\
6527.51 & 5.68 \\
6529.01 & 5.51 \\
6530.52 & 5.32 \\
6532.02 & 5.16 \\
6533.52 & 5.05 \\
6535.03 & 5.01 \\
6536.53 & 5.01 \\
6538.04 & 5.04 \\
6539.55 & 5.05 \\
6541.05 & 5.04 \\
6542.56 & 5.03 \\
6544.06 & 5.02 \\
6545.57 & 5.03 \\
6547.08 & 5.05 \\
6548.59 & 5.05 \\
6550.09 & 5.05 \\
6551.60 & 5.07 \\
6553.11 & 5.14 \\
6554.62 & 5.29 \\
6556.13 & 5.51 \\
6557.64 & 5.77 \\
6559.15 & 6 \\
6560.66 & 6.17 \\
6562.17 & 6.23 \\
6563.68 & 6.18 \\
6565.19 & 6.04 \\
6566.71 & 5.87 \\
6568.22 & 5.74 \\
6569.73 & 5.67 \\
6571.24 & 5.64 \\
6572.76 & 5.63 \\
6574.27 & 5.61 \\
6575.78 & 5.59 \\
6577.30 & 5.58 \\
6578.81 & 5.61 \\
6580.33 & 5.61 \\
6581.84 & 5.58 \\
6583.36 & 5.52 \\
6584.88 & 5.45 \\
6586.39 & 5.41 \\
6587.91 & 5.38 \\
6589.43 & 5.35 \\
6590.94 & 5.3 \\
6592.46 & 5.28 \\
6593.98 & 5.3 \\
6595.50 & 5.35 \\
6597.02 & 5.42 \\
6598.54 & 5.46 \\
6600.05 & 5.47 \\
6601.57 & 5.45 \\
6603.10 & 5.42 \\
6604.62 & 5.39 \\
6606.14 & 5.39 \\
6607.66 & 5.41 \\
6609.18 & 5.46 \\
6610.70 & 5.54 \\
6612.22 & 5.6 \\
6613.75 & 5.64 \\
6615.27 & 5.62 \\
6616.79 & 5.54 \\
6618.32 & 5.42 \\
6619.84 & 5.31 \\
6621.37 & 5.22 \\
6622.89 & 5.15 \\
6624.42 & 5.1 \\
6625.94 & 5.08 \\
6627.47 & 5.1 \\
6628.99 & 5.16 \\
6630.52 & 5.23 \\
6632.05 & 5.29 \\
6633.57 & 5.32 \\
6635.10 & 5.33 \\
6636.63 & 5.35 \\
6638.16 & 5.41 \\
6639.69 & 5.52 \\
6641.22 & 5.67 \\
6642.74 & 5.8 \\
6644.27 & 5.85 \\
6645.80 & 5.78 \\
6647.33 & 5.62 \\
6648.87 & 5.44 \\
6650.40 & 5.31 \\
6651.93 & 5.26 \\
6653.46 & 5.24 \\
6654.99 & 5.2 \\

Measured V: -0.08 mag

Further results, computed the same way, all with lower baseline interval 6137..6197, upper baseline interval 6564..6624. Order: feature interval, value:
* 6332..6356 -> -0.03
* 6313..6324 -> 0.05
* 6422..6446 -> -0.06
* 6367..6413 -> 0.03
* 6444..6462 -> 0.04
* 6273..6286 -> -0.03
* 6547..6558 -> 0.05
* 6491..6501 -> 0.04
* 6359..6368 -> 0.02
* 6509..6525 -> 0.01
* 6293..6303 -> -0.10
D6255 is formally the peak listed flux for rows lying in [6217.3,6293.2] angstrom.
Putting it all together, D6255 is 5.87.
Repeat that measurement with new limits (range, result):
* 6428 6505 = 5.95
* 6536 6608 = 6.23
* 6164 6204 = 5.27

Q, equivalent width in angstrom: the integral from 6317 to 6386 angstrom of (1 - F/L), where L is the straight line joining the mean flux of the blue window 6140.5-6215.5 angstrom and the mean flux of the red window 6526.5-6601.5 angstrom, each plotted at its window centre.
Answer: 1.00 angstrom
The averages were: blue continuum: 5.11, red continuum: 5.44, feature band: 5.18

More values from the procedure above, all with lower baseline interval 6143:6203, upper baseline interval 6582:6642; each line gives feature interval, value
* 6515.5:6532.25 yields -0.71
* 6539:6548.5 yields 0.52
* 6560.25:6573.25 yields -1.36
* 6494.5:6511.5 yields 0.57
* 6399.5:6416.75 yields 0.60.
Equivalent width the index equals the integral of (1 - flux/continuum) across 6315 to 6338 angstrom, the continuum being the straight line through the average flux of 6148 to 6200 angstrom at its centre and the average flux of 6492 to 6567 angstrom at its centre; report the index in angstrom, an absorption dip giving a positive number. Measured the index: 0.9 angstrom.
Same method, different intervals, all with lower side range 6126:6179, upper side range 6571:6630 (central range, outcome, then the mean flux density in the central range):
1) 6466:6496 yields -0.1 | 5.34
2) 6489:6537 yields 0.8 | 5.27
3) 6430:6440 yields -0.9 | 5.76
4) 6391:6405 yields 0.5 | 5.07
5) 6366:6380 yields 0.1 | 5.22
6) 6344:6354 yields -0.5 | 5.5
